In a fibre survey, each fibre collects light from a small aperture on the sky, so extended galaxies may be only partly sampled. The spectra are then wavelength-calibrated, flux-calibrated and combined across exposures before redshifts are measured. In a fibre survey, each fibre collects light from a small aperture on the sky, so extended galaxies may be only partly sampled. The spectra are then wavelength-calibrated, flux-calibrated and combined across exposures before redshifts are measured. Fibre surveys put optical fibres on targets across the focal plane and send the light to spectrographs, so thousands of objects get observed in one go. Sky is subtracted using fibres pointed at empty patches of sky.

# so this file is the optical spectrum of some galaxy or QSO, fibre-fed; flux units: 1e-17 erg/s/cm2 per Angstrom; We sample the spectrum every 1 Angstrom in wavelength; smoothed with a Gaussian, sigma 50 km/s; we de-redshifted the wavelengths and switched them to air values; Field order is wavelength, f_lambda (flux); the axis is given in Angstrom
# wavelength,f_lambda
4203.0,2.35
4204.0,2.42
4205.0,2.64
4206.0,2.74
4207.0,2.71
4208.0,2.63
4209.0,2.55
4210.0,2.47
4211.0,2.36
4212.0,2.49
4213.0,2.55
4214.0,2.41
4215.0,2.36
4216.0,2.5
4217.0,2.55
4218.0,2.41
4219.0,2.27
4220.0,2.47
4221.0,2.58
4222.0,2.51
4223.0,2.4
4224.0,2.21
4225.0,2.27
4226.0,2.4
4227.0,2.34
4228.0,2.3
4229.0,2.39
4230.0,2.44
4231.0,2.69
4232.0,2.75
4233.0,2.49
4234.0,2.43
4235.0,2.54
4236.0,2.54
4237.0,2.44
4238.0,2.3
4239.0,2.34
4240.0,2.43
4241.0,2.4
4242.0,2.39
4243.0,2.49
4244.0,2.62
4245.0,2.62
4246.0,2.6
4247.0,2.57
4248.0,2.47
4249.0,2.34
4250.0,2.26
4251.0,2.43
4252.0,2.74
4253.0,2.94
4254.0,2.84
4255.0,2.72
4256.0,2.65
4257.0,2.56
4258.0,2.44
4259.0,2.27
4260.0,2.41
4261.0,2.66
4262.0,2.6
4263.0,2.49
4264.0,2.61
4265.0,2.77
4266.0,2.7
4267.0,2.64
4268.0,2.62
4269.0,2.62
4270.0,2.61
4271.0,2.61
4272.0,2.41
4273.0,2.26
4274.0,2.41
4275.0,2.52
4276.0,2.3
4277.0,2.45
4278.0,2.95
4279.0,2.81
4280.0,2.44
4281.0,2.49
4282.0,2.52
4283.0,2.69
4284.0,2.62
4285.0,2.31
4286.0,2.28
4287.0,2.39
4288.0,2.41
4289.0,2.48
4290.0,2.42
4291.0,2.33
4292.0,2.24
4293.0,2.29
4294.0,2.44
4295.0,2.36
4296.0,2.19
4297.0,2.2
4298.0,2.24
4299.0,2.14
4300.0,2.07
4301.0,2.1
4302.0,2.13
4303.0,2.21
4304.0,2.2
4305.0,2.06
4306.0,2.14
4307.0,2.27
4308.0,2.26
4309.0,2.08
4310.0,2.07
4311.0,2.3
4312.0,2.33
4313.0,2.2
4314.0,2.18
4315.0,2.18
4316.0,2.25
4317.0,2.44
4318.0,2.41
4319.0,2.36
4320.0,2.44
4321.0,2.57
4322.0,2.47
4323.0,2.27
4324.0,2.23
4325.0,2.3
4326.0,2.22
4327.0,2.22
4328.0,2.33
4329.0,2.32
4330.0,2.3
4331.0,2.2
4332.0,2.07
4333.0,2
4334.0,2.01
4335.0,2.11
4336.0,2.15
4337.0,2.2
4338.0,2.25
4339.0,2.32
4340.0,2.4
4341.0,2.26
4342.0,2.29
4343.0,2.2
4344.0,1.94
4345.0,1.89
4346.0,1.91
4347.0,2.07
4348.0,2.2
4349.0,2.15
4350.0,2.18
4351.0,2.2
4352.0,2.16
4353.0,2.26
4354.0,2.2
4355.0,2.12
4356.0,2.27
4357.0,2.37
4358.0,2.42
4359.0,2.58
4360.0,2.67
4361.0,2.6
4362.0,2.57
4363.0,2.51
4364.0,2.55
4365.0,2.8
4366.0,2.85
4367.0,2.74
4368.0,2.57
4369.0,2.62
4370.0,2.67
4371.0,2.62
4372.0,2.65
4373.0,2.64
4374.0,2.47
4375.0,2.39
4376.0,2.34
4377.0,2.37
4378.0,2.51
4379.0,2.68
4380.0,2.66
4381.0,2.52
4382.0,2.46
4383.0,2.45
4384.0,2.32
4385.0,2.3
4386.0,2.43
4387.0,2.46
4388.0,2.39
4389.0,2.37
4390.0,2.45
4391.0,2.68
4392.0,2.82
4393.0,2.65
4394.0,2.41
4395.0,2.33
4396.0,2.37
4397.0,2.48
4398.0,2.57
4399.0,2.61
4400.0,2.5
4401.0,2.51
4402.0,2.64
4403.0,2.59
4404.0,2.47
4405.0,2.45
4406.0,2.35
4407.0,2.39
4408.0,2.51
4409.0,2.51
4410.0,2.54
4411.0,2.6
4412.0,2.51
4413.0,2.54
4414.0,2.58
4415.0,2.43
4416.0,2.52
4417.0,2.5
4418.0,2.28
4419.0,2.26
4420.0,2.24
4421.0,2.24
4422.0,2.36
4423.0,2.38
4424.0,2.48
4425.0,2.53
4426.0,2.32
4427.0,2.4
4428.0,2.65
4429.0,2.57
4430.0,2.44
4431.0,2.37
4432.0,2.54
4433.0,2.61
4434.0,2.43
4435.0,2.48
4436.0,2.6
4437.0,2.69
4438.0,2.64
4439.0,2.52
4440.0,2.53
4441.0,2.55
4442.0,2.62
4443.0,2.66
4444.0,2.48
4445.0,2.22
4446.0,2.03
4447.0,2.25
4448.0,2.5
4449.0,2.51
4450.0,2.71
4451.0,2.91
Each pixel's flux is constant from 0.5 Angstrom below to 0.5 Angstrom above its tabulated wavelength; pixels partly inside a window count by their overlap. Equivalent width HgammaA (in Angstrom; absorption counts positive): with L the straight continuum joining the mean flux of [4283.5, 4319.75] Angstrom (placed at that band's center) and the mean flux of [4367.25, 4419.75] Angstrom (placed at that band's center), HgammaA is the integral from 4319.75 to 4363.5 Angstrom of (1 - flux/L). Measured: 2.03 Angstrom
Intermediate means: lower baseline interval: 2.27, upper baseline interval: 2.5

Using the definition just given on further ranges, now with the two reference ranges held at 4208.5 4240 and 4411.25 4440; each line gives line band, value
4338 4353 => 1.8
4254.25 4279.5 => -1.2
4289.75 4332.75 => 3.5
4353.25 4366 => -0.1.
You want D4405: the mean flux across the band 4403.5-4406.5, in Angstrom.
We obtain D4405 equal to 2.42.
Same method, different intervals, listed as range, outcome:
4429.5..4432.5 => 2.45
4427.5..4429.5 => 2.61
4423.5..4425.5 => 2.5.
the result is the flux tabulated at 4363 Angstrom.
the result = 2.51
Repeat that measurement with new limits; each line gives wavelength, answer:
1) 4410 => 2.54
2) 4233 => 2.49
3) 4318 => 2.41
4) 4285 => 2.31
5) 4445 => 2.22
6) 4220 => 2.47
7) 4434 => 2.43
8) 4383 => 2.45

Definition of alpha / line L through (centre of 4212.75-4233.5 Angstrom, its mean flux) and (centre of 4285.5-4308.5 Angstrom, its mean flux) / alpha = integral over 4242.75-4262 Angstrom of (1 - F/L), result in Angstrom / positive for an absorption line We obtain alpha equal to -1.6 Angstrom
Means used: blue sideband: 2.44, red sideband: 2.25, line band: 2.56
